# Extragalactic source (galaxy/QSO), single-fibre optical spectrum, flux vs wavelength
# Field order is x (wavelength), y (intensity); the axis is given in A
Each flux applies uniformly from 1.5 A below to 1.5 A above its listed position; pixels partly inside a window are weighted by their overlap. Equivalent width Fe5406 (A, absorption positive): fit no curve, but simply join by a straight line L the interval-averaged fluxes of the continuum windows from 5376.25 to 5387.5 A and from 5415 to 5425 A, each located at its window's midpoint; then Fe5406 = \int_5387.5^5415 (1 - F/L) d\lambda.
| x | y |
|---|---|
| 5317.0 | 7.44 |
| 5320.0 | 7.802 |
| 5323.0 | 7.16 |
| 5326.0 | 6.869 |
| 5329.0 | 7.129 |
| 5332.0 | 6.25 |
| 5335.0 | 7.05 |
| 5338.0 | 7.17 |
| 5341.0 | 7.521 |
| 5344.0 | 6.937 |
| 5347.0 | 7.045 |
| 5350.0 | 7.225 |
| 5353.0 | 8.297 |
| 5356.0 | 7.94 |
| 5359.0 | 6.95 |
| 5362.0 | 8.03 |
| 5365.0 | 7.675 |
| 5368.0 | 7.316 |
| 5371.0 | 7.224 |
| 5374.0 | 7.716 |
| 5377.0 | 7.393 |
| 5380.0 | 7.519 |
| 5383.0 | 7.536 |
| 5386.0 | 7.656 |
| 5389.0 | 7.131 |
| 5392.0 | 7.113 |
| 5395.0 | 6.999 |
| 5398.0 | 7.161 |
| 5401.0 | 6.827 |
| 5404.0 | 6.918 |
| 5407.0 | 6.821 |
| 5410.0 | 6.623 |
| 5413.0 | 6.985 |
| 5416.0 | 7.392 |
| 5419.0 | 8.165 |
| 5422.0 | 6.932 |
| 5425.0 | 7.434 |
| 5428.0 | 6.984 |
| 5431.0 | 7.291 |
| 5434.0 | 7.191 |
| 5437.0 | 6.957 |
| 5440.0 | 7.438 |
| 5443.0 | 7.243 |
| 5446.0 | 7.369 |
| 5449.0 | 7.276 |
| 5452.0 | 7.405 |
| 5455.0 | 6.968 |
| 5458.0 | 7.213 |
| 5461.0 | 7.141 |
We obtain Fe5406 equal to 2.0 A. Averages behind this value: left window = 7.53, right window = 7.49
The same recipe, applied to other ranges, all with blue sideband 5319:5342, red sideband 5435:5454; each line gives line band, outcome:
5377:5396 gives -0.4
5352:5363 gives -1.0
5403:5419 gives 0.3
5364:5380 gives -0.7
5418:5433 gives -0.2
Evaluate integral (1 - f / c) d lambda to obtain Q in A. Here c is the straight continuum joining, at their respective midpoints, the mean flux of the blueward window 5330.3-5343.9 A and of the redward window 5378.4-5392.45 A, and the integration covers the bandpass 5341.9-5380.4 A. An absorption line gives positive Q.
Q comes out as -1.5 A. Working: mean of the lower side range 6.99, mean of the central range 7.48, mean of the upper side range 7.41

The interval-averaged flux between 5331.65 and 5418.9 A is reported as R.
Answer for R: 7.28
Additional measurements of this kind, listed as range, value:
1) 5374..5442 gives 7.21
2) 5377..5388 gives 7.53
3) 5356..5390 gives 7.49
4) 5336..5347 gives 7.18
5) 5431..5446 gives 7.23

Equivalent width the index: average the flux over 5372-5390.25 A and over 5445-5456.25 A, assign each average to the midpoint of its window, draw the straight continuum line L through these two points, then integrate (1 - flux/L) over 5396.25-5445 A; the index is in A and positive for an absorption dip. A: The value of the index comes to 1.4 A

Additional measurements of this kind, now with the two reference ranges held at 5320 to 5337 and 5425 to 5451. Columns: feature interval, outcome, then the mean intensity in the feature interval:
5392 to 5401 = 0.1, 7.04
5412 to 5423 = -0.3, 7.41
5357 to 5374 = -1.0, 7.48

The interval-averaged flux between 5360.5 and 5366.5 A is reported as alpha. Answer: 7.85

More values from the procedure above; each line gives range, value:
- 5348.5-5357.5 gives 7.82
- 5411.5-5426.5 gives 7.38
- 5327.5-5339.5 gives 6.9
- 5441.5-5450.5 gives 7.3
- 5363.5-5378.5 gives 7.46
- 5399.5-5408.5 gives 6.86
